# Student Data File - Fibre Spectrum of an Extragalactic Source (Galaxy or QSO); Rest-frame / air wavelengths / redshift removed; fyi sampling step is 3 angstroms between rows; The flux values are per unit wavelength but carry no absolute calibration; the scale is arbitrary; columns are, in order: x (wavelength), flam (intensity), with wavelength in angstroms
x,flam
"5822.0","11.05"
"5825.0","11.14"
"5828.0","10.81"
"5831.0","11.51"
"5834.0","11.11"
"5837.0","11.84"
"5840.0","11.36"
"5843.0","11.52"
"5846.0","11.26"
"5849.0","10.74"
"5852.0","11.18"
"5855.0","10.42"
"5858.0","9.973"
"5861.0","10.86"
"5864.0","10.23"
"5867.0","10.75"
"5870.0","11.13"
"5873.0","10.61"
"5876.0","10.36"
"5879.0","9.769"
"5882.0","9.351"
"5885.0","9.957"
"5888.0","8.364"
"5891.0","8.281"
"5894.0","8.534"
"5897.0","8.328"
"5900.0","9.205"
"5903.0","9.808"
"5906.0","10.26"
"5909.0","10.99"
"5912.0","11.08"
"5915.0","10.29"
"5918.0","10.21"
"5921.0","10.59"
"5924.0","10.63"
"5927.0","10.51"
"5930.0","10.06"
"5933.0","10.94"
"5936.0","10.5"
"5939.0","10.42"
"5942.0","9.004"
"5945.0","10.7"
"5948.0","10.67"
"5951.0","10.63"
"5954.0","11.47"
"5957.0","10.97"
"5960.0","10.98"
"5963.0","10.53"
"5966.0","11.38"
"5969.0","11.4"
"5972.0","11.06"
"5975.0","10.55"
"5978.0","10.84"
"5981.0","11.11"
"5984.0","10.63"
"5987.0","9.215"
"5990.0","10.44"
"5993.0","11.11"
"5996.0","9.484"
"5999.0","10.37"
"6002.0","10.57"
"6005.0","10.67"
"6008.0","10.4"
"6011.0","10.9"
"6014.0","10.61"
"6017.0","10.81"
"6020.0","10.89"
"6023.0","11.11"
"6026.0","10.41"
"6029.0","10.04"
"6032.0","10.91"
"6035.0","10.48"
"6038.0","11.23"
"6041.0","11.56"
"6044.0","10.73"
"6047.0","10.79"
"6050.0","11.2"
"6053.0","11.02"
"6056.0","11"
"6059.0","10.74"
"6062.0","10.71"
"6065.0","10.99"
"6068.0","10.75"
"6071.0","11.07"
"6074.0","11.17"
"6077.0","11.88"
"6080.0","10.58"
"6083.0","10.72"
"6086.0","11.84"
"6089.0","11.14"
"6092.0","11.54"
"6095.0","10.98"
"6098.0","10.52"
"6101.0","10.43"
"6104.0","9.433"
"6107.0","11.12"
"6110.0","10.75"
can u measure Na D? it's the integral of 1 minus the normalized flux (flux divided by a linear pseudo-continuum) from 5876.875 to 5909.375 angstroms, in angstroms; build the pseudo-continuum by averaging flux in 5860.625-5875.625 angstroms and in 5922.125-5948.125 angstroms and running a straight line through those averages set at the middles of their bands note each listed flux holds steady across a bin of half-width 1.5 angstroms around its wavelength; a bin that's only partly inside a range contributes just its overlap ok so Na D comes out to 3.85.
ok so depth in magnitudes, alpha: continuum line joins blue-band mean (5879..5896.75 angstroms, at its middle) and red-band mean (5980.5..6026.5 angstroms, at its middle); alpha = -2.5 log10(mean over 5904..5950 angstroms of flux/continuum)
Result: -0.107 mag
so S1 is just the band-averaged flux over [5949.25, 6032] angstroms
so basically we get 10.7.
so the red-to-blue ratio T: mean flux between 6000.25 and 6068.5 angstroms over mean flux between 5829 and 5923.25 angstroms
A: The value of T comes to 1.0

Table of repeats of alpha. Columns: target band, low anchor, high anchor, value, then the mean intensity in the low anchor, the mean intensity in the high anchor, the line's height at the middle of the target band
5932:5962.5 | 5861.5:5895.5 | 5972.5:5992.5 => -0.04 mag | 9.79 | 10.5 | 10.3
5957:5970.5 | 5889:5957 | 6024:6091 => -0.07 mag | 10.1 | 11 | 10.4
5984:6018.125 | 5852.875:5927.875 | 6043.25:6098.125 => 0.02 mag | 10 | 11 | 10.6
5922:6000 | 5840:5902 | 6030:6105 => -0.01 mag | 10.1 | 10.9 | 10.5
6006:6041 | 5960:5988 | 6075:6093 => 0.03 mag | 10.8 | 11.3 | 11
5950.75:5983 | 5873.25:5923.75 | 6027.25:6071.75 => -0.08 mag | 9.76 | 10.9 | 10.3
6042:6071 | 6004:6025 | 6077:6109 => -0.01 mag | 10.8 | 10.9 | 10.8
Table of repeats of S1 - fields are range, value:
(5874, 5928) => 9.81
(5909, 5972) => 10.7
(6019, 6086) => 10.9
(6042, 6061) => 10.9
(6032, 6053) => 11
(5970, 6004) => 10.5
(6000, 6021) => 10.7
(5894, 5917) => 9.9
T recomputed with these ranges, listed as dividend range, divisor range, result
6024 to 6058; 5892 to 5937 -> 1.07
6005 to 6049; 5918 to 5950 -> 1.04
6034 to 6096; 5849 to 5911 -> 1.11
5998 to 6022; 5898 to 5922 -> 1.04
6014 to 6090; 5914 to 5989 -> 1.03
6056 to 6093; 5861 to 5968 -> 1.08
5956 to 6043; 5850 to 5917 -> 1.07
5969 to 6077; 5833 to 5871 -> 0.98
